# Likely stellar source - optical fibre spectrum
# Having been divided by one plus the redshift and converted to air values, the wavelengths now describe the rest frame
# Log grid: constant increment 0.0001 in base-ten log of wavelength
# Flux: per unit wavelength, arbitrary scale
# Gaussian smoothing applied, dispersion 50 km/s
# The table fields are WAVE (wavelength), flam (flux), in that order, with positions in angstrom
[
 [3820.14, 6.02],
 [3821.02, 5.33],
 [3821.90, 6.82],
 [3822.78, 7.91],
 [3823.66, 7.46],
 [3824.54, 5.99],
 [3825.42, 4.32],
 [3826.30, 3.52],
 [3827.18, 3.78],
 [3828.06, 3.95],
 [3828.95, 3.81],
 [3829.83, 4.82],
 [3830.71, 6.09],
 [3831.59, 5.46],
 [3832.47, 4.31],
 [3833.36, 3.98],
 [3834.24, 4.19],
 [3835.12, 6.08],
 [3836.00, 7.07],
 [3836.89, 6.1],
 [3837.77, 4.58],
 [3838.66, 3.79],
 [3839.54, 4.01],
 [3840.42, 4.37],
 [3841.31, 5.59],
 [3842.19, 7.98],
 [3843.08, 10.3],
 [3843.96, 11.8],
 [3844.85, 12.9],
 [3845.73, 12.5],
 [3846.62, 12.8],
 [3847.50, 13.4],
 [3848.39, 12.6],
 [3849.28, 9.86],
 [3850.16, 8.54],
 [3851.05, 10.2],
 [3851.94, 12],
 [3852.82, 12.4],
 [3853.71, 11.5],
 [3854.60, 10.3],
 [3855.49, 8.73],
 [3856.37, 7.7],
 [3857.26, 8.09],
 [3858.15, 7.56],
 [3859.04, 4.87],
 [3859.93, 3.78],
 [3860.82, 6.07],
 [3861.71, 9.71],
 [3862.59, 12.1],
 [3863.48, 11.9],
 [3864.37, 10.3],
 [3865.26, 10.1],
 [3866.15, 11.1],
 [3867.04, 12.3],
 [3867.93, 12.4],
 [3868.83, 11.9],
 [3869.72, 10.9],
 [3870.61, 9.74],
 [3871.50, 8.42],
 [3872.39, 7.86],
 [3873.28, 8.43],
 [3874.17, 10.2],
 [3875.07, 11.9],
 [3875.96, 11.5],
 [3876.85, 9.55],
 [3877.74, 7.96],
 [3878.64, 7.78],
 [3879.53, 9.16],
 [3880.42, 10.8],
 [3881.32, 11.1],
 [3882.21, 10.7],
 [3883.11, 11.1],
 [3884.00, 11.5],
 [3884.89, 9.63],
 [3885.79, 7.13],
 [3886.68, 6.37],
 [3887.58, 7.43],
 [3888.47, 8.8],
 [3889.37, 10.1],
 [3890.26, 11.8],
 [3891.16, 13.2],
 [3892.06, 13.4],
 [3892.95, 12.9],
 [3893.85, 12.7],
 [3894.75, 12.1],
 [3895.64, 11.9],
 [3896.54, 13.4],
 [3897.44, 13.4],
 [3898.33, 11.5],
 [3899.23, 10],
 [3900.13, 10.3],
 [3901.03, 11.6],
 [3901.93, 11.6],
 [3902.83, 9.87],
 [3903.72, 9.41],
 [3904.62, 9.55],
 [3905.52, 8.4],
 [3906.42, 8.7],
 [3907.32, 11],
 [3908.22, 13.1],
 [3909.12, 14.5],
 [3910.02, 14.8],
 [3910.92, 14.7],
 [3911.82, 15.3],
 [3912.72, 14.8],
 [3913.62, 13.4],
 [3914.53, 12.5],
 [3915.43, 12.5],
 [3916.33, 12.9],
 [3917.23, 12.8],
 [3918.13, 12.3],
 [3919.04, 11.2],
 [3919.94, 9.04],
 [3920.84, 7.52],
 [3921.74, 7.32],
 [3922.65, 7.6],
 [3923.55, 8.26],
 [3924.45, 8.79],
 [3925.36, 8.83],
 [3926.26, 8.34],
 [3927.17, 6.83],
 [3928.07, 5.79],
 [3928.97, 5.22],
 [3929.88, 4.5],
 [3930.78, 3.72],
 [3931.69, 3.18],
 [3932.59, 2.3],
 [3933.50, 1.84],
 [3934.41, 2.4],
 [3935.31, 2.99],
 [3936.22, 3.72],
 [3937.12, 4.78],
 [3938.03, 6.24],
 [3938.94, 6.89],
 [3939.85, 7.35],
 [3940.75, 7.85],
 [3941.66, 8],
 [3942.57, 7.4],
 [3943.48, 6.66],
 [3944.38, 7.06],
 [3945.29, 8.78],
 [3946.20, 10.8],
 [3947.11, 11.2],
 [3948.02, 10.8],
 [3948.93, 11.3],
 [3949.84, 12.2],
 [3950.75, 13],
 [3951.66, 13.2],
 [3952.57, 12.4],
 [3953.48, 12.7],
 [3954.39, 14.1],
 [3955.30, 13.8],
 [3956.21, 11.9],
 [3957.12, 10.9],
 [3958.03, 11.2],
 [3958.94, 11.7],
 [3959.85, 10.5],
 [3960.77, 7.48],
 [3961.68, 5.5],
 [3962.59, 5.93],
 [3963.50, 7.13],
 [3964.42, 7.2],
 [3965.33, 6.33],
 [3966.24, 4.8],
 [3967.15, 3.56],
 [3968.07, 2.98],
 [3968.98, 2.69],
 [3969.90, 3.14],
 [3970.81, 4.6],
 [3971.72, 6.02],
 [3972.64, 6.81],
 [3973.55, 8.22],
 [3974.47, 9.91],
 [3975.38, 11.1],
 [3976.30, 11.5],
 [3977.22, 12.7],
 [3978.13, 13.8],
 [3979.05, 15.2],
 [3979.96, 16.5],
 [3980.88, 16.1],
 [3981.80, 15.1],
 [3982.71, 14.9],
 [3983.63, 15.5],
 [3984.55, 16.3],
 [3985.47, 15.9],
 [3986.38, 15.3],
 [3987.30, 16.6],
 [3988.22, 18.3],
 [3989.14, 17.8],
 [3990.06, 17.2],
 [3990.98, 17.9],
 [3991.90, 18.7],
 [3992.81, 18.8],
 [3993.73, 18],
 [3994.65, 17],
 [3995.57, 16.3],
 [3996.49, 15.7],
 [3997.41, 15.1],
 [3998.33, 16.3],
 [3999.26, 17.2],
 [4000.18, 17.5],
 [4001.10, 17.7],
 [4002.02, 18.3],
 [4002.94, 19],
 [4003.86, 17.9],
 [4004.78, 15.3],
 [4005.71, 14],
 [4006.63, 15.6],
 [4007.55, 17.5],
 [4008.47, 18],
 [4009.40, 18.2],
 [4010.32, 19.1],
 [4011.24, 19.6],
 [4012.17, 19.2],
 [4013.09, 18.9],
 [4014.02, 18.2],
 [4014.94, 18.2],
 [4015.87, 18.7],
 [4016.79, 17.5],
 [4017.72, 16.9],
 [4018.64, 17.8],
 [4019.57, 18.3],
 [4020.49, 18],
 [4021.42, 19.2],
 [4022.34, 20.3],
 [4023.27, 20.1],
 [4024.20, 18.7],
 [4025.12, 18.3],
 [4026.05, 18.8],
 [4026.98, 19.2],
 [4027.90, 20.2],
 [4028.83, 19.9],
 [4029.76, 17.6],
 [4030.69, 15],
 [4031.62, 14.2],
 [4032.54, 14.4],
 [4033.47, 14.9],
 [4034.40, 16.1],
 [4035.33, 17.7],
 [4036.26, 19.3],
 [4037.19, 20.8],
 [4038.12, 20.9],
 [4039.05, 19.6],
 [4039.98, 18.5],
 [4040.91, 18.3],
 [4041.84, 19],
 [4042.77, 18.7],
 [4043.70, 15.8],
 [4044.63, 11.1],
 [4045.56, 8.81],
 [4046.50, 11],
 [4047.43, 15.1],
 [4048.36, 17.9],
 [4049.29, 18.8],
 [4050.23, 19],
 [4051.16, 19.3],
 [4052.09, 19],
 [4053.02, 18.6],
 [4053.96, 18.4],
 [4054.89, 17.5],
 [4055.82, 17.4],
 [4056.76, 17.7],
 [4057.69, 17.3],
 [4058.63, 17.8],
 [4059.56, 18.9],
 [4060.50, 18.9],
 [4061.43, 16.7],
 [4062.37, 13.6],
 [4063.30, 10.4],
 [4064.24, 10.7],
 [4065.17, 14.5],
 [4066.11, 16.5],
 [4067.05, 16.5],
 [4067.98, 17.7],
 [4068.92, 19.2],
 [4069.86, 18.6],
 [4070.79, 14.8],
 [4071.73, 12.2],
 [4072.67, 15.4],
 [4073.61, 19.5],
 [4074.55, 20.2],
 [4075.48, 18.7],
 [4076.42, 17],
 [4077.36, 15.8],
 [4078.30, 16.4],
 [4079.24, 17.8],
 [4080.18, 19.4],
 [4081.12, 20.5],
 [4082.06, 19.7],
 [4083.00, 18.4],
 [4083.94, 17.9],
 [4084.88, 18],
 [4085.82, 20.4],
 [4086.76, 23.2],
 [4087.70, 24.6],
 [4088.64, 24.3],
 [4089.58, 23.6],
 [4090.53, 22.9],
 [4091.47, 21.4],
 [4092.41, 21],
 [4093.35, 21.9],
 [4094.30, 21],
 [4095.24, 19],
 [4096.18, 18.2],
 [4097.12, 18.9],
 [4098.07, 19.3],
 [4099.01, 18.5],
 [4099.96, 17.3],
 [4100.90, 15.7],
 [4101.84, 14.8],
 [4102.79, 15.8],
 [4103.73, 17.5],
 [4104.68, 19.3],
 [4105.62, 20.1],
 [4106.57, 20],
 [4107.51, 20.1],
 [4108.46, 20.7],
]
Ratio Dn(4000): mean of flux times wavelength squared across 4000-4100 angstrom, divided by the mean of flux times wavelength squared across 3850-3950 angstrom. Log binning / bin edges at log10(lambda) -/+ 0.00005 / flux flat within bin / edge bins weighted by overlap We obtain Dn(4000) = 2.04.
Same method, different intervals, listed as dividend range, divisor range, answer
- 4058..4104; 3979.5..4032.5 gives 1.08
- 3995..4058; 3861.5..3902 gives 1.77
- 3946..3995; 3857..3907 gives 1.22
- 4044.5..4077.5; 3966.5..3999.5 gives 1.29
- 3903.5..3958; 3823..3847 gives 1.54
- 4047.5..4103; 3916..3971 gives 2.46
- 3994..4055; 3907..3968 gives 2.04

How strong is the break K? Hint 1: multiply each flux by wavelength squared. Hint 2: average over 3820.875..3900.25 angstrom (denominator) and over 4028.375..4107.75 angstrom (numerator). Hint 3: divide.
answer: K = 2.21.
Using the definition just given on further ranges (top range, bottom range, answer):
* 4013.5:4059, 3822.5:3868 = 2.43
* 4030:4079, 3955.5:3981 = 2.00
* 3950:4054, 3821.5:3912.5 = 1.72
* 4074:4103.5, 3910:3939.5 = 2.58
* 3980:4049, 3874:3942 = 1.92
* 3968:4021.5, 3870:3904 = 1.56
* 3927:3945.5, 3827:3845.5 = 0.93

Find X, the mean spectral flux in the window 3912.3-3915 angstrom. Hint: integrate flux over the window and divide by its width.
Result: 13.5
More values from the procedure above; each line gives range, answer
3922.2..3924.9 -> 8.24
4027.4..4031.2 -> 18.1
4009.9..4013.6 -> 19.2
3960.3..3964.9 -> 6.64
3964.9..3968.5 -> 4.41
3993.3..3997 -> 16.7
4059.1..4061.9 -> 18.1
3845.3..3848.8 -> 12.8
